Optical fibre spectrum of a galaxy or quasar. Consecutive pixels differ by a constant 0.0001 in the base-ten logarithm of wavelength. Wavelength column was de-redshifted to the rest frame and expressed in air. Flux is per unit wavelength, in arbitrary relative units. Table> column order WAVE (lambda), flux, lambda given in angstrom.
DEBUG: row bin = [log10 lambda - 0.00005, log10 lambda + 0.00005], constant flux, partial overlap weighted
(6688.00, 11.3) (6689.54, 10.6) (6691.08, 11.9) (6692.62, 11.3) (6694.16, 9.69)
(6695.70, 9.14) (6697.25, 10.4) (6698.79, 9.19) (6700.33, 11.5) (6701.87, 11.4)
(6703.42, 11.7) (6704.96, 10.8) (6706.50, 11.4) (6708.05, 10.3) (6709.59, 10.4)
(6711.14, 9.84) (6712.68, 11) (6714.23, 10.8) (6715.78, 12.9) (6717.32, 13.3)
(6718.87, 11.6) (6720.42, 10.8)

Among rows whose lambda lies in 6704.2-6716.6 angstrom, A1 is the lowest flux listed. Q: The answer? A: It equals 9.84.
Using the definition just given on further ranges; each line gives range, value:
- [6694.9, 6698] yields 9.14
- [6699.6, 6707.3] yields 10.8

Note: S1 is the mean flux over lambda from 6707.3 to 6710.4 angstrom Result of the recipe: 10.3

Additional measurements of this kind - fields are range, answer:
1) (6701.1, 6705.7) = 11.3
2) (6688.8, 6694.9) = 10.9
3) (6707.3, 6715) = 10.5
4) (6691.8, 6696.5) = 10.1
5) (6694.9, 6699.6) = 9.59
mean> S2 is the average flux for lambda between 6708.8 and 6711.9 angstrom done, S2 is 10.1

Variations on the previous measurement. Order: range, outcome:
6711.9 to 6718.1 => 12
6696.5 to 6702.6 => 10.6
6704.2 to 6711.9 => 10.5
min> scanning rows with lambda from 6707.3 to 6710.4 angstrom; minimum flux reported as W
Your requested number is 10.3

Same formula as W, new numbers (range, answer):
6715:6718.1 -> 12.9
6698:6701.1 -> 9.19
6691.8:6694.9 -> 9.69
